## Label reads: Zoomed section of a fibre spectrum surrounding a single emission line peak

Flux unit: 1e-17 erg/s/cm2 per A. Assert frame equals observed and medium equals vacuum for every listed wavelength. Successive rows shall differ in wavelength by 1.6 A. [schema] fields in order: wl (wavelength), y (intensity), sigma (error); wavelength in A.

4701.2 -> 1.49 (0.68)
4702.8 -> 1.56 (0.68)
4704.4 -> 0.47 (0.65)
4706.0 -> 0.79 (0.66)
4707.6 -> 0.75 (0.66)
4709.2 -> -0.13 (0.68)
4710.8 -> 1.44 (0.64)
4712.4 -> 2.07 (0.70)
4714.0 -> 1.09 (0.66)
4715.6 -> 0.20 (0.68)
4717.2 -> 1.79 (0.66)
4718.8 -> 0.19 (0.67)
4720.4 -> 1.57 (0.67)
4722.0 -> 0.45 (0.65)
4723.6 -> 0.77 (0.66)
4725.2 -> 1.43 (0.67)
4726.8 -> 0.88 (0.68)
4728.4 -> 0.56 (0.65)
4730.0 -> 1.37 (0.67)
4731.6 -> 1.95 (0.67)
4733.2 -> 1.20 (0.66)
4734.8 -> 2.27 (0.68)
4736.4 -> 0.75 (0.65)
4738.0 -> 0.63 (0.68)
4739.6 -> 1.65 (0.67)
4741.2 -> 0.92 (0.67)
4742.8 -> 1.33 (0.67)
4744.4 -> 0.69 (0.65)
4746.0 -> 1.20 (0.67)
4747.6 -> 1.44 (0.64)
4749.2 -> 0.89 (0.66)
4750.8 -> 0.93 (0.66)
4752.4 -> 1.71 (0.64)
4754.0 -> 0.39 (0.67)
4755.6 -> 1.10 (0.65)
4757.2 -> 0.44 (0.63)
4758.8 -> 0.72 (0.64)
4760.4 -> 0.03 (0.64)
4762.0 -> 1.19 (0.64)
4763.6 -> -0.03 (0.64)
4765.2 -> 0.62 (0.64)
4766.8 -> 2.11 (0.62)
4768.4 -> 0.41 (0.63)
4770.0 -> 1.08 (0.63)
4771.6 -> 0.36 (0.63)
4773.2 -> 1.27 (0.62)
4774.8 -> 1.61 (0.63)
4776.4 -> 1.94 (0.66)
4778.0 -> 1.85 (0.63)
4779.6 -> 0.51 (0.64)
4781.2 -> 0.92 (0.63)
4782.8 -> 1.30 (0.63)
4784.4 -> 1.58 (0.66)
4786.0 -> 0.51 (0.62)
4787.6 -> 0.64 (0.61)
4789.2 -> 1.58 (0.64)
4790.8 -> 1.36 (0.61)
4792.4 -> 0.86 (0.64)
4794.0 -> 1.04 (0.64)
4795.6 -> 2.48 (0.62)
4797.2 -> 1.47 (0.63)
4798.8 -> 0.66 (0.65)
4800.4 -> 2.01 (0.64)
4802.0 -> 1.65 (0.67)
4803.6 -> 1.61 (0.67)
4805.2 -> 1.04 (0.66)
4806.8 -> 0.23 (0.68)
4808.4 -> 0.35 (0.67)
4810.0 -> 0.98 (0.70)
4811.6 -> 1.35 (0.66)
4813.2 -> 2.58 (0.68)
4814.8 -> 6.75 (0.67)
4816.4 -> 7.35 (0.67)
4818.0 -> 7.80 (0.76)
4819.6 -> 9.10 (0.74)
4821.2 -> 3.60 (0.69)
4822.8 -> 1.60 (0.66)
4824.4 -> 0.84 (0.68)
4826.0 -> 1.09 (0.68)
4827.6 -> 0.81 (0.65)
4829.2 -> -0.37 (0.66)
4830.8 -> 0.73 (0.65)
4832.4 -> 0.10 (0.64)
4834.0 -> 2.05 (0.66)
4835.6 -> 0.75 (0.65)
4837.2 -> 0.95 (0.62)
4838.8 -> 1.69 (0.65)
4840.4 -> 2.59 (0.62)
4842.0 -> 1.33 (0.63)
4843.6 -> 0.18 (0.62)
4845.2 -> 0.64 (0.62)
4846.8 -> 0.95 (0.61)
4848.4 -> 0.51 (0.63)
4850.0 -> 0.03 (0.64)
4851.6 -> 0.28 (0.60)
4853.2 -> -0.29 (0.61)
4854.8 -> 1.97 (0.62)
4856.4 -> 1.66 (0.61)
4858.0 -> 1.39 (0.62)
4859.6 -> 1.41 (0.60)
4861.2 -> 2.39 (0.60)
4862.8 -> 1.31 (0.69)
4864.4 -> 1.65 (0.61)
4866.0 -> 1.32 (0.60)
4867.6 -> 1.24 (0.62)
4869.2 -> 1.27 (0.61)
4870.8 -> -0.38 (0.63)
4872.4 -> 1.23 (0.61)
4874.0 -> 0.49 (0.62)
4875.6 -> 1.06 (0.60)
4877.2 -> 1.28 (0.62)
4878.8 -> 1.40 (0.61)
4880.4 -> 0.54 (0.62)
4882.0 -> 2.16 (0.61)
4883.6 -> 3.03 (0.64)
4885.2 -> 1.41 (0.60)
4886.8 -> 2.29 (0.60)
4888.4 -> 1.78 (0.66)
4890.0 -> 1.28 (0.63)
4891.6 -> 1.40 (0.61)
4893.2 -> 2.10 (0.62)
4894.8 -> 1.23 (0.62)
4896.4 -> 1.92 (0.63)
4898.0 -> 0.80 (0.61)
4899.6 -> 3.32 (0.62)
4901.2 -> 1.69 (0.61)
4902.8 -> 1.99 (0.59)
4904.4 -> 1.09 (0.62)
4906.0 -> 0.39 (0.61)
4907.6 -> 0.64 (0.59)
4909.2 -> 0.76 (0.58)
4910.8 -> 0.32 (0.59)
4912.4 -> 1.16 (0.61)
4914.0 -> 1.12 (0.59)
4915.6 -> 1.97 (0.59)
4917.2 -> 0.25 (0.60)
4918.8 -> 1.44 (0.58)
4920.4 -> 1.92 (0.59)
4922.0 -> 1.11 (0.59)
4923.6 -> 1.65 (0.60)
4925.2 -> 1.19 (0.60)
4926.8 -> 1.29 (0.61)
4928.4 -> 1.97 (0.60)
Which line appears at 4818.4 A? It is [O II] 3727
